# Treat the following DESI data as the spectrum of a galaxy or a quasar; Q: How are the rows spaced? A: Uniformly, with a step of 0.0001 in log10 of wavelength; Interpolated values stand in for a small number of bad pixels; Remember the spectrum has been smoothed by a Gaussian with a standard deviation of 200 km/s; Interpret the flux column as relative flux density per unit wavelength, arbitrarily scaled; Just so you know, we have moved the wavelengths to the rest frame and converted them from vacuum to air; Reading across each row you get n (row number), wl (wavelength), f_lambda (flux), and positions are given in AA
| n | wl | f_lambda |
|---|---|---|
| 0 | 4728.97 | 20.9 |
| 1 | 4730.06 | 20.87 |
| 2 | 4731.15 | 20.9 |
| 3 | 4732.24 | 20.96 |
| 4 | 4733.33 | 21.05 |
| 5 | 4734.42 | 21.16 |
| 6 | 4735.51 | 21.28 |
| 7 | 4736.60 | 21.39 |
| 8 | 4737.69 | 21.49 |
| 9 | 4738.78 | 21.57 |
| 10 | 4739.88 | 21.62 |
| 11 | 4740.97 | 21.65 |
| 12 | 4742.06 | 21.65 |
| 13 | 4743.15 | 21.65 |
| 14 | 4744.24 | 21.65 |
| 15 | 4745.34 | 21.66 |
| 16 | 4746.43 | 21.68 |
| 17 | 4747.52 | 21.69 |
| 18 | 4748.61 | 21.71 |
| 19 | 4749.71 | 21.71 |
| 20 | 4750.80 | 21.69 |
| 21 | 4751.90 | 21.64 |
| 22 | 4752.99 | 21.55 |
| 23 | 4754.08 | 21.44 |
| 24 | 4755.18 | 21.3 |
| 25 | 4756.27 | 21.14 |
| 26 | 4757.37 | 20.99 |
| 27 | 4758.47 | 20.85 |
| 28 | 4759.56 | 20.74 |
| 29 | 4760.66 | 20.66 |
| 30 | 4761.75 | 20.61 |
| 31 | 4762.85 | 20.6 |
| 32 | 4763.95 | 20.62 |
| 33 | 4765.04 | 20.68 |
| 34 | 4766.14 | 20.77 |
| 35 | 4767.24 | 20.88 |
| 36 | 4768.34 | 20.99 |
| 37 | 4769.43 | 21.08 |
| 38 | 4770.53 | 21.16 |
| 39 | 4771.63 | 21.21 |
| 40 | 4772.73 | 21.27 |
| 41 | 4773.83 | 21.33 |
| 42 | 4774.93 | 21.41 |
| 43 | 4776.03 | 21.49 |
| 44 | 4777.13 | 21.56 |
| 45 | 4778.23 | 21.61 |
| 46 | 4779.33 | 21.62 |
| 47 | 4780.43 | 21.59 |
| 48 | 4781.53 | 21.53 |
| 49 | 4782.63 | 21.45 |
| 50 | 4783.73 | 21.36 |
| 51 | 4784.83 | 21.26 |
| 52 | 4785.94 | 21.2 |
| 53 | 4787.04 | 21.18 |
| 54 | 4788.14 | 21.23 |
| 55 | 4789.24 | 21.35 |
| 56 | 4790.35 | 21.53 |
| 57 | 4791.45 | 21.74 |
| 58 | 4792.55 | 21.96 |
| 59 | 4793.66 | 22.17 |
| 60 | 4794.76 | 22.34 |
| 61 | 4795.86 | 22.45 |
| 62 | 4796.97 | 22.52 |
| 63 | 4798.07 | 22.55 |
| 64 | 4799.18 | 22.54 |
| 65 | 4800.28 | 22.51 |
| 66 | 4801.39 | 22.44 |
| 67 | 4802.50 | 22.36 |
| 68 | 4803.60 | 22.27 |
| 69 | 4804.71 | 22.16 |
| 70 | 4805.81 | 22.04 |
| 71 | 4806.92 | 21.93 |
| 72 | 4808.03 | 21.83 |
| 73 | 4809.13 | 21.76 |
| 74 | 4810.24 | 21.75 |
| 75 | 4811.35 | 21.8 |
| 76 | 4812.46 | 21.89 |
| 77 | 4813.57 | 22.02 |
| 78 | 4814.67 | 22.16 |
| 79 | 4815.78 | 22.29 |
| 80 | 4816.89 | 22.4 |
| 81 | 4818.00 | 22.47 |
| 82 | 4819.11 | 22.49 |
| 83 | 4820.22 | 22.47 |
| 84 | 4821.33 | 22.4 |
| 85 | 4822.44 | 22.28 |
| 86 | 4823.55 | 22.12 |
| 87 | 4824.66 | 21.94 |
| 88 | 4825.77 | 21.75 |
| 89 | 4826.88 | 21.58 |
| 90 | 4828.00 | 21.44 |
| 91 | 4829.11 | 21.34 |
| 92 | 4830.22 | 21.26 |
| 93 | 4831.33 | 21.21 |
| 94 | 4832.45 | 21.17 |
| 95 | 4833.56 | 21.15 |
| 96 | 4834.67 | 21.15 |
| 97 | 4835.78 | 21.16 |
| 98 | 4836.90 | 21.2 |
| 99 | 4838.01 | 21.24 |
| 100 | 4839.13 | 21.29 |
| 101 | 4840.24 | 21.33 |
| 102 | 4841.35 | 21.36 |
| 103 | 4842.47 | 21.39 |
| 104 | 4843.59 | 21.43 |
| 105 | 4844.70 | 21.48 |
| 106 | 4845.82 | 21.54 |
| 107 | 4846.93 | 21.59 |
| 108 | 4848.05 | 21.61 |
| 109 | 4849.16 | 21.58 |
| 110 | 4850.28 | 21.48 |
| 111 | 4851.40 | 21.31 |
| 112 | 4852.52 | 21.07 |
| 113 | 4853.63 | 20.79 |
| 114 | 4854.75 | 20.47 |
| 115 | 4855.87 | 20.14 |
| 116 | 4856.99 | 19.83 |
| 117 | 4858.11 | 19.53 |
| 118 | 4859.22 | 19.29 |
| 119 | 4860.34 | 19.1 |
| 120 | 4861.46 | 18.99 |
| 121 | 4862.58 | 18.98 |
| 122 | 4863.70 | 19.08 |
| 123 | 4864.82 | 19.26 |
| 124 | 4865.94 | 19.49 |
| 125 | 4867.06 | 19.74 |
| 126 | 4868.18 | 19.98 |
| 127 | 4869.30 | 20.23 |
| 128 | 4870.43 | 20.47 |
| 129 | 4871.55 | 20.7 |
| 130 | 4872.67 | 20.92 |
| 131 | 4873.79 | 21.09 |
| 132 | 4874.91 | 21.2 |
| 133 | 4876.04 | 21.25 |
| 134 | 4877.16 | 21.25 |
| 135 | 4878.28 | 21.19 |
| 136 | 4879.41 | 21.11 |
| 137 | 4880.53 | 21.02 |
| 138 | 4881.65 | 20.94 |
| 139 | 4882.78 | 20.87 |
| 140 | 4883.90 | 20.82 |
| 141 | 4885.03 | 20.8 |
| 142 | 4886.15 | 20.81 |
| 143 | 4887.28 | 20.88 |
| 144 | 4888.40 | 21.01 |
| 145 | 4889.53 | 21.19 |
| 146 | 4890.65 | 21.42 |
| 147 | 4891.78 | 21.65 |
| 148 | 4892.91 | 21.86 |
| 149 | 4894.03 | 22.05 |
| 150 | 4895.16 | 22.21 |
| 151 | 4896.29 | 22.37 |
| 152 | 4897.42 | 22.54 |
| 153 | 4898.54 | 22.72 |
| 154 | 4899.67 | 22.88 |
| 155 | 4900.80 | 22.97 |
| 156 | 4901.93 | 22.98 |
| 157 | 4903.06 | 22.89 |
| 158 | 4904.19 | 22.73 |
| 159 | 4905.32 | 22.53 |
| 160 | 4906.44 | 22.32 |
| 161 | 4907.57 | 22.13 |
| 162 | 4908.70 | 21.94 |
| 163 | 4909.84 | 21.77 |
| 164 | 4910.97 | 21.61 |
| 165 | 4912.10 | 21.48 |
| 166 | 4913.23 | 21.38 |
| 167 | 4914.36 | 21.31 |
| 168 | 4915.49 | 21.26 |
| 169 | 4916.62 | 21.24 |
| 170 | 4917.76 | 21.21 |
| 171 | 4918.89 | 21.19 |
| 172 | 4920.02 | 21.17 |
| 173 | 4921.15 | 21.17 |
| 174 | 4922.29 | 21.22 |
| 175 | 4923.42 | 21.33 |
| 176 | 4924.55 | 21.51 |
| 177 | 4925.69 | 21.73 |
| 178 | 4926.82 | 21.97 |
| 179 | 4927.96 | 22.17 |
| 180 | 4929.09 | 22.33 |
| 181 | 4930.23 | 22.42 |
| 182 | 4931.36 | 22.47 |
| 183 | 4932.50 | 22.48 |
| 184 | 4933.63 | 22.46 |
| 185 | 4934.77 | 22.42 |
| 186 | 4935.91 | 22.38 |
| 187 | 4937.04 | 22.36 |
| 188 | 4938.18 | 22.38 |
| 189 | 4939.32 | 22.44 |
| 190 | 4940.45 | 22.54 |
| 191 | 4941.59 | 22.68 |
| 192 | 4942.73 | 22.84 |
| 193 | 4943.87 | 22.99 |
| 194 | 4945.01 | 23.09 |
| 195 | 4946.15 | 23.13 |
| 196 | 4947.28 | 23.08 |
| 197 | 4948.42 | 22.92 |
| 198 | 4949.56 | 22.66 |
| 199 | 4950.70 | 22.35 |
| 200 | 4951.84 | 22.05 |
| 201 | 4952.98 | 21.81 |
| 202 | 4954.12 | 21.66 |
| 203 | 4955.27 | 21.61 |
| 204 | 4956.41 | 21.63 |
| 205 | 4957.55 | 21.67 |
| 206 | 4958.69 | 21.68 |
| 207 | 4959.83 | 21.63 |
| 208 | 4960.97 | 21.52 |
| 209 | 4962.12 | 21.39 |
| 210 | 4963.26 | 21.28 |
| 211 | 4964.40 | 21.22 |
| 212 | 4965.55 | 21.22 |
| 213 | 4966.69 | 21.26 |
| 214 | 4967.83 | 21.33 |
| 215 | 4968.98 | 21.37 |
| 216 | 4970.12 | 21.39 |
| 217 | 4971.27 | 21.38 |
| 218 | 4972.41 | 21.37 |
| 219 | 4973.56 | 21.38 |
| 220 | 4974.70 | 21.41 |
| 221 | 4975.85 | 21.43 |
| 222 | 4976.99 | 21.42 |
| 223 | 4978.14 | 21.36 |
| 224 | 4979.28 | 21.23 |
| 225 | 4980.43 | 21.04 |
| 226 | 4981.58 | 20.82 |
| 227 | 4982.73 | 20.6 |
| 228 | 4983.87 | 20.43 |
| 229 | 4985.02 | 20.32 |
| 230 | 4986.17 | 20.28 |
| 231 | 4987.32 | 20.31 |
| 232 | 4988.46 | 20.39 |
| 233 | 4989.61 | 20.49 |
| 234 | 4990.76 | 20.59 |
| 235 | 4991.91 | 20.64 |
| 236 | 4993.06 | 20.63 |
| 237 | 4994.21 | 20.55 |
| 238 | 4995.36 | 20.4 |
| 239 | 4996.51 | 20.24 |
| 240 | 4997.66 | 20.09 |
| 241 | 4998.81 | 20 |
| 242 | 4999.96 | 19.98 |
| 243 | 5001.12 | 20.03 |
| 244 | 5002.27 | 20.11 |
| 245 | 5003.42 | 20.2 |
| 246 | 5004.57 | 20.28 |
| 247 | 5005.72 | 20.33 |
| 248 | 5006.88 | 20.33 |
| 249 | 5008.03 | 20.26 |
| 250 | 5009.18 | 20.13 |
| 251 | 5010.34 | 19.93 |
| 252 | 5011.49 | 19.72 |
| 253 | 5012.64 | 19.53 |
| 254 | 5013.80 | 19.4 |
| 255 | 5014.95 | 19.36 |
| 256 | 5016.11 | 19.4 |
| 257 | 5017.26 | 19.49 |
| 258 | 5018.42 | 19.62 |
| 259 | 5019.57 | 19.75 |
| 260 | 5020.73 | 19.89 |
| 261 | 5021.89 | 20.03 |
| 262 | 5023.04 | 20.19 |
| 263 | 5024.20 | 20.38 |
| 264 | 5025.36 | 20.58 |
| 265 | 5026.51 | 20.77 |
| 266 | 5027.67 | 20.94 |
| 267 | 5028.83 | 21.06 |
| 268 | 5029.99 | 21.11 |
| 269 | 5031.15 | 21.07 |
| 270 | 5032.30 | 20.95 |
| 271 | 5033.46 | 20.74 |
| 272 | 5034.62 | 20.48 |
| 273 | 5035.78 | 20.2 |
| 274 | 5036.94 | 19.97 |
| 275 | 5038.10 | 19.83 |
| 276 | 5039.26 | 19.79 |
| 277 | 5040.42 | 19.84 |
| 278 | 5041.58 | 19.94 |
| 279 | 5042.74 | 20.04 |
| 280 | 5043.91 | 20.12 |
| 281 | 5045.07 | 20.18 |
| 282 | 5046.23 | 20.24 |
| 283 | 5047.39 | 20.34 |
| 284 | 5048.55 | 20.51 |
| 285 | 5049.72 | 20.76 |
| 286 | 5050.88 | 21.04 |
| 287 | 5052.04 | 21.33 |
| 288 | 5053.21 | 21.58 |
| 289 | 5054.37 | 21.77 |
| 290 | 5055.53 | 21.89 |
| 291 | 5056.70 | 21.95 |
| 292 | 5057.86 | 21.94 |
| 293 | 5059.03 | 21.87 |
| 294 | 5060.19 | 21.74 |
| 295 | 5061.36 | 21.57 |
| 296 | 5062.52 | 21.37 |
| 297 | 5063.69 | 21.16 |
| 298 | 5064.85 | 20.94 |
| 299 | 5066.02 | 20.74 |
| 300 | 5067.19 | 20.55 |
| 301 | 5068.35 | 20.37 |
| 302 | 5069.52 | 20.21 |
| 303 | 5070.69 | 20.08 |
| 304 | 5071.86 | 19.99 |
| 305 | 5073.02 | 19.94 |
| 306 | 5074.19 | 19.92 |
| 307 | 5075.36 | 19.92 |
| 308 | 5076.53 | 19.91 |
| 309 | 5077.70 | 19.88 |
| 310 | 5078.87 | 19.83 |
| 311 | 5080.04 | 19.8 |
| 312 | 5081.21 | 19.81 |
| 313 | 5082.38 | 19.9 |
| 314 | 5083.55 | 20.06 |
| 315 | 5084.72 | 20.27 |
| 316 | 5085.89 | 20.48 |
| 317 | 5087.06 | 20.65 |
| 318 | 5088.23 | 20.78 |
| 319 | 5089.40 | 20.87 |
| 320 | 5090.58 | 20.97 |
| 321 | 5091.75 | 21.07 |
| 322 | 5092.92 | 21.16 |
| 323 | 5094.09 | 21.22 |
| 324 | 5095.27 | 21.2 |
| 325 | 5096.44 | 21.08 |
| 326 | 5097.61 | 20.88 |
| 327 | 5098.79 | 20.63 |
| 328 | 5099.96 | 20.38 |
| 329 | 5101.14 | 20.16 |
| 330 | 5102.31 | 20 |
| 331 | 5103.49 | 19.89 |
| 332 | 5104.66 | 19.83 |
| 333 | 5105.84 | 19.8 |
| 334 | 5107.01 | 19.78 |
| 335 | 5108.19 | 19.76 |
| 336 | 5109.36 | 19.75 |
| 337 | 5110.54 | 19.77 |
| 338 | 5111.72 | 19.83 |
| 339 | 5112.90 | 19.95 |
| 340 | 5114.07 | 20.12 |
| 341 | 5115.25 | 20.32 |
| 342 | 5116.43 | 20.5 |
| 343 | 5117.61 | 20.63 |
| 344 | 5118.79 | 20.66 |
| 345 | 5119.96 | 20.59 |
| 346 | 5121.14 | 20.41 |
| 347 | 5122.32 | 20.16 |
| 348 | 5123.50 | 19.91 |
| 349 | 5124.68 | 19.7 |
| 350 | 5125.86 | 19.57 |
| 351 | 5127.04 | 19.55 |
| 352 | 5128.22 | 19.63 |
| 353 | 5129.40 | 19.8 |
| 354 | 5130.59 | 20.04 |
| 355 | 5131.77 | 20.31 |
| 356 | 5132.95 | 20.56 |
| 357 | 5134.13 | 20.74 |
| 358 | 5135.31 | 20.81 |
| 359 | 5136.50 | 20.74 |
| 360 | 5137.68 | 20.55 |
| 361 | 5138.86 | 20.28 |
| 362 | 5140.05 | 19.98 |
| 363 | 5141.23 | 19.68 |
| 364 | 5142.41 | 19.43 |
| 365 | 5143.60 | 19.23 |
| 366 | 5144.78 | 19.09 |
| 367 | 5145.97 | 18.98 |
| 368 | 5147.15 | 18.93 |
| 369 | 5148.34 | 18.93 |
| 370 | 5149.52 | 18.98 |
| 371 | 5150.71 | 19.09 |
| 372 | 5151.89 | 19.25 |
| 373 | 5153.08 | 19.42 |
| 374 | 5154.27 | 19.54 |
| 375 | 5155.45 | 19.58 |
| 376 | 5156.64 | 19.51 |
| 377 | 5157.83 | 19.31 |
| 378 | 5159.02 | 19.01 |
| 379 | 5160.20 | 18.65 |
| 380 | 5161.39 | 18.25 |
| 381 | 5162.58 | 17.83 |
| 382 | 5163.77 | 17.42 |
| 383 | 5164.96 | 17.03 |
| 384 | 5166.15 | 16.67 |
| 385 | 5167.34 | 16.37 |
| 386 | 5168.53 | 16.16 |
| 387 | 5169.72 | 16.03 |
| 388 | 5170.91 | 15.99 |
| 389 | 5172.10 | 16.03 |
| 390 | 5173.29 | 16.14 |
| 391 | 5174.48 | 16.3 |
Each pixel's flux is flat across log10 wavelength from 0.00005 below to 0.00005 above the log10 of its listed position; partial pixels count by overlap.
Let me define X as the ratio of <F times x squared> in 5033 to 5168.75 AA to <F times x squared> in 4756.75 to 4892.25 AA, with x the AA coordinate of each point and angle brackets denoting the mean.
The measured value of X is 1.05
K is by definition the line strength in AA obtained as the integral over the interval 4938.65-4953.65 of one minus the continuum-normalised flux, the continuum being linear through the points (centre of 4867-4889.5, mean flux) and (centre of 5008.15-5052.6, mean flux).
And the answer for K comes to -1.5 AA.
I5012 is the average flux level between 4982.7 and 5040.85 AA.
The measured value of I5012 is 20.2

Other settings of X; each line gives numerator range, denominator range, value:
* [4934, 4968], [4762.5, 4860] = 1.09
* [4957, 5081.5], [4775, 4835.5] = 1.03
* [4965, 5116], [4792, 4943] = 1.02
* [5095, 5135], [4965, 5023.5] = 1.03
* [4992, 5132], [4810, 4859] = 1.04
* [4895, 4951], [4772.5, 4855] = 1.07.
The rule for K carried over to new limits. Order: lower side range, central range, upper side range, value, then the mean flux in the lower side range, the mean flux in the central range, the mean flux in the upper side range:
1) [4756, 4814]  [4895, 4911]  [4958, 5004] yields -1.01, 21.5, 22.5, 20.9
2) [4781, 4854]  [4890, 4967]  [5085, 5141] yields -3.03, 21.7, 22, 20.3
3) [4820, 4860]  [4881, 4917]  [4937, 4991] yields -0.65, 21.2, 21.8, 21.6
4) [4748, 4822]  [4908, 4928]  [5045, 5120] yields -0.29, 21.6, 21.5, 20.6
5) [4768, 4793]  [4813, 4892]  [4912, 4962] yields 2.33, 21.4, 21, 22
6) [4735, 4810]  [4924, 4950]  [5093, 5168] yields -2.28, 21.5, 22.5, 19.7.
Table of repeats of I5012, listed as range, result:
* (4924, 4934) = 22.2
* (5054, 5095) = 20.7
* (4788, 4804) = 22.2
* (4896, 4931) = 22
